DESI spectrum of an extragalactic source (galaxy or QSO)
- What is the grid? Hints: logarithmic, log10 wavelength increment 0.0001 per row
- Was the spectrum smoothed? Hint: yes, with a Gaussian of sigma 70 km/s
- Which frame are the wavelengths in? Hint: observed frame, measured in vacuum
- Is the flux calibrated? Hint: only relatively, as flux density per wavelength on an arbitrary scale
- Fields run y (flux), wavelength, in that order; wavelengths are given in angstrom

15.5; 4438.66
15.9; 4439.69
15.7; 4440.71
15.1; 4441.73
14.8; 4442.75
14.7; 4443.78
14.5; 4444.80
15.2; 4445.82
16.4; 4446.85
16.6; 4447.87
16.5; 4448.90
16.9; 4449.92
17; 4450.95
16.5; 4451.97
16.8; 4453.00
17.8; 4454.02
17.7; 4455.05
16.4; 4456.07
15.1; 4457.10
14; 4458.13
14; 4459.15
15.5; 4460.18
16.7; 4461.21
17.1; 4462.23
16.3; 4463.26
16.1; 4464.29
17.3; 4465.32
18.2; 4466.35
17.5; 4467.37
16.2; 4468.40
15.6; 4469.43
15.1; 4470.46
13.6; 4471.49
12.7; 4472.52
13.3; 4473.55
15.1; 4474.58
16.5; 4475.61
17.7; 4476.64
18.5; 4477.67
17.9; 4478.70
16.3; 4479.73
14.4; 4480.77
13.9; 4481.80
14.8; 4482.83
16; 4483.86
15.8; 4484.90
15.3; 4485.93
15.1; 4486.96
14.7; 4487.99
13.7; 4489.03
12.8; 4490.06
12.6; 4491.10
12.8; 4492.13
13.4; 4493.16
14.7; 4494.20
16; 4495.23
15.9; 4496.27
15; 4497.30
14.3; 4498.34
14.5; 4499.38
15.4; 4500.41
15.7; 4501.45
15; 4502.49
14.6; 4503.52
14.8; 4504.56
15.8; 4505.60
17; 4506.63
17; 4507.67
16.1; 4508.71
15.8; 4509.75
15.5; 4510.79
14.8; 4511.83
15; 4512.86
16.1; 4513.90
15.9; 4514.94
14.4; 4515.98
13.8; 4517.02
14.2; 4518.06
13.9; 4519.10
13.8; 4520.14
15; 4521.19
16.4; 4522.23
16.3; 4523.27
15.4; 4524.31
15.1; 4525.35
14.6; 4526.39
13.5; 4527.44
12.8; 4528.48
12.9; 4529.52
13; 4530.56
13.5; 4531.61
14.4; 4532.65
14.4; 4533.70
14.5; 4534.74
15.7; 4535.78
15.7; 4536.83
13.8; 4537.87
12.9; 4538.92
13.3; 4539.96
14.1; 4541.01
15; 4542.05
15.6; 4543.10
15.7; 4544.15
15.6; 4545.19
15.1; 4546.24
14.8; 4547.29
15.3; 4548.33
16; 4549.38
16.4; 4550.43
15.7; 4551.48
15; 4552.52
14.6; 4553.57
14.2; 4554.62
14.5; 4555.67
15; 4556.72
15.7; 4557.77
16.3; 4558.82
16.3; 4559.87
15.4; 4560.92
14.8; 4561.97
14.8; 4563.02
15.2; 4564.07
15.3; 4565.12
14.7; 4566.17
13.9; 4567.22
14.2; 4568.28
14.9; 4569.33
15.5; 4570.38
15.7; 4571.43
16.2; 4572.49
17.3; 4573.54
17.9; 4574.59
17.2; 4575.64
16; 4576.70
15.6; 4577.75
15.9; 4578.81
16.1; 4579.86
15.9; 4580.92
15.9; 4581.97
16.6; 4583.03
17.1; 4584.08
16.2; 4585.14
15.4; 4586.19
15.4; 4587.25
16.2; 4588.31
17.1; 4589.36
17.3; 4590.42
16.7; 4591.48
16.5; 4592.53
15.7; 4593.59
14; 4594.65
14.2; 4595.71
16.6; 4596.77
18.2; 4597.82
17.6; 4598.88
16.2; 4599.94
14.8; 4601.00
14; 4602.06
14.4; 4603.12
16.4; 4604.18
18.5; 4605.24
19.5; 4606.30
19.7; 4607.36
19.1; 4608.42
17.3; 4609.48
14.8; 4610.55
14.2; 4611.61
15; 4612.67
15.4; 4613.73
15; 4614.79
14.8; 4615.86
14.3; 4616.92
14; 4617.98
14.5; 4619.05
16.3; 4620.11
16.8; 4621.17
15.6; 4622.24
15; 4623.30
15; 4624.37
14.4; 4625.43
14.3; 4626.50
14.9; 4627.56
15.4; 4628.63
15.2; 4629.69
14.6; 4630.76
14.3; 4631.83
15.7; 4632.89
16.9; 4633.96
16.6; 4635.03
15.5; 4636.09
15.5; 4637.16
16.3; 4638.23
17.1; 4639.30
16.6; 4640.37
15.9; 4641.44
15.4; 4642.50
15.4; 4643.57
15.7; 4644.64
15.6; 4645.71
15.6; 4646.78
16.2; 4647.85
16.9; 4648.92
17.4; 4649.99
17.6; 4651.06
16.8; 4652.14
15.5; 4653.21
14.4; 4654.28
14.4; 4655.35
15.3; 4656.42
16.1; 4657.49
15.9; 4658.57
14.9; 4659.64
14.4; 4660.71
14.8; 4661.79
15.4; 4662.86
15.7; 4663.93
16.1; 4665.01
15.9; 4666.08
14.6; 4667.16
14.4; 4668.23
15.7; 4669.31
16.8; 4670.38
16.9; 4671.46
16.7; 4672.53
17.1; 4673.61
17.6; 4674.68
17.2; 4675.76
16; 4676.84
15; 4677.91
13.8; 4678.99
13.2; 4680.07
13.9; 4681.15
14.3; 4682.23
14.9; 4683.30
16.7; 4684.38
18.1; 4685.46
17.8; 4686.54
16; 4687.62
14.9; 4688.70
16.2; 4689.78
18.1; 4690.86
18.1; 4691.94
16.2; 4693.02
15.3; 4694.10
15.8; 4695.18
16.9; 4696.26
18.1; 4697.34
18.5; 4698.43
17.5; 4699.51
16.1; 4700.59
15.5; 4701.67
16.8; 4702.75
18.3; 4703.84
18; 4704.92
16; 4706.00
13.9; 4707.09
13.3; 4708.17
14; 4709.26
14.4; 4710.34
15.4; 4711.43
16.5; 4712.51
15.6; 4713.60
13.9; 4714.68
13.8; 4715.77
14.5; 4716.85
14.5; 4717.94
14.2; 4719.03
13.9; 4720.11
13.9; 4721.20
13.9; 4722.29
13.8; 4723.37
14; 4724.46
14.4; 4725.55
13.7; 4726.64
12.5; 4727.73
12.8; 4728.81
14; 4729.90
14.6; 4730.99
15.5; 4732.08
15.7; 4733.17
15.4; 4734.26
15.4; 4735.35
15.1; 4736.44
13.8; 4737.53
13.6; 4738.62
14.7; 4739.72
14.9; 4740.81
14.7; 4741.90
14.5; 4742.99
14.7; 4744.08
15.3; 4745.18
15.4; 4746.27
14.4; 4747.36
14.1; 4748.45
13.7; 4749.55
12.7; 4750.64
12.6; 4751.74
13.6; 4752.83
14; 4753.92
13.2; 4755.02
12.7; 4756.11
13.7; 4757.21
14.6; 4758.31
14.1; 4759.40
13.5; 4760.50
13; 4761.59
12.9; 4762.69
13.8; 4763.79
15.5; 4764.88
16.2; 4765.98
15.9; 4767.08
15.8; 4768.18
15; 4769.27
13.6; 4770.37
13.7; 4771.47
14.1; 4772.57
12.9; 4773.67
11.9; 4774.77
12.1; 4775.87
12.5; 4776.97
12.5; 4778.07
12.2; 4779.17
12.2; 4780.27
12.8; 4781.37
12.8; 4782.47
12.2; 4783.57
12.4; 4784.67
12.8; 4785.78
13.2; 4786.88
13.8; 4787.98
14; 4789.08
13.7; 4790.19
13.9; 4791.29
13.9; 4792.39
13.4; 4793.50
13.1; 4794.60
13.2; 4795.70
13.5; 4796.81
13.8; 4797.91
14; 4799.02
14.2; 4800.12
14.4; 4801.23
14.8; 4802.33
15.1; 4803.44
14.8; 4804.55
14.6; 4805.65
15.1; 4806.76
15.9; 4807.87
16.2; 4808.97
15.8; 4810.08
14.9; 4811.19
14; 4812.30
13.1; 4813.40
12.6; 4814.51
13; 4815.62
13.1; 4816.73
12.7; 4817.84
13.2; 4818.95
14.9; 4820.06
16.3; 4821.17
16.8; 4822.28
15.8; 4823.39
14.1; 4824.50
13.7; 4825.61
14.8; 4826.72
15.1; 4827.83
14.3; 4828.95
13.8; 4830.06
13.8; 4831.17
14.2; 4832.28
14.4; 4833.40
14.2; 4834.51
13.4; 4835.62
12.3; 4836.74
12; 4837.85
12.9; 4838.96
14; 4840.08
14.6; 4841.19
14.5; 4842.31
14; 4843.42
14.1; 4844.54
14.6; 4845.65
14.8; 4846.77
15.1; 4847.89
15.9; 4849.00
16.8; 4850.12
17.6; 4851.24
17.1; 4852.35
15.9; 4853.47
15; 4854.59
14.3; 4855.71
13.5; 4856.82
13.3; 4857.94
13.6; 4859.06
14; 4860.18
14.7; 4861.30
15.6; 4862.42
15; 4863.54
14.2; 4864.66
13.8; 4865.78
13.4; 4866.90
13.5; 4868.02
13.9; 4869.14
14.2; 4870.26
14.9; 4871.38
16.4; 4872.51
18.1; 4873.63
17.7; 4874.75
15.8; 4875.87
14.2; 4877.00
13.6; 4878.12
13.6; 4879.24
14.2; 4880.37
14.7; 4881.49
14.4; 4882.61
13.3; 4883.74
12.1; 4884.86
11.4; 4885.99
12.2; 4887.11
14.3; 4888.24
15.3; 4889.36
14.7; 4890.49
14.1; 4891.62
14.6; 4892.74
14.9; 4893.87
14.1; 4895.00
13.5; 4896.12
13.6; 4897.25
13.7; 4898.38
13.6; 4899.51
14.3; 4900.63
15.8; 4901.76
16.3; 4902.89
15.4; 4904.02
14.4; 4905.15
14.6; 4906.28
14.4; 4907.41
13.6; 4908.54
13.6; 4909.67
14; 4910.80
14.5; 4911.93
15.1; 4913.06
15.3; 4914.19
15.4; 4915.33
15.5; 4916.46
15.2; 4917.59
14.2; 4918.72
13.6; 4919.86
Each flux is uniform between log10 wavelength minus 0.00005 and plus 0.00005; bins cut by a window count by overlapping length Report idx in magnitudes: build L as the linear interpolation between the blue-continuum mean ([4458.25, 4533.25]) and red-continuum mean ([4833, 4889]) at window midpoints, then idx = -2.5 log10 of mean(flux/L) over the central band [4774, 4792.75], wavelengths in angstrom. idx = 0.14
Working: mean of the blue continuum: 15.1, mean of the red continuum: 14.4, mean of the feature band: 12.9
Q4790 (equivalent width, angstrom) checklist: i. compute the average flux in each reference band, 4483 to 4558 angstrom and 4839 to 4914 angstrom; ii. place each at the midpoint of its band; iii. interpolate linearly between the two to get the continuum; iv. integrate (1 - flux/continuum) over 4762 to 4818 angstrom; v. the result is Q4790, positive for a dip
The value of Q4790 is 3.1 angstrom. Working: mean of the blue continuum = 14.8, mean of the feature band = 13.8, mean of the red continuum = 14.5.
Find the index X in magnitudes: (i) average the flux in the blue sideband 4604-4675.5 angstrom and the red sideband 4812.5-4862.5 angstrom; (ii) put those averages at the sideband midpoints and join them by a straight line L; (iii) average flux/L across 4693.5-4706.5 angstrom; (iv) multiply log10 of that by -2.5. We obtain -0.10 mag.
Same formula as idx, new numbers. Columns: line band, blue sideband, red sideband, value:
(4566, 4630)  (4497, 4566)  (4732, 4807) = -0.09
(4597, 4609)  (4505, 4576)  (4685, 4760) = -0.14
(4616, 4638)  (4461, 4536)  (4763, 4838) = -0.05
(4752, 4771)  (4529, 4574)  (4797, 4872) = 0.03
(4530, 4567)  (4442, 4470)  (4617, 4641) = 0.06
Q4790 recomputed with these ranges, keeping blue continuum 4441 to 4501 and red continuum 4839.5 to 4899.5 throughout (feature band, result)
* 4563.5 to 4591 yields -1.3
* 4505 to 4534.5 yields 1.0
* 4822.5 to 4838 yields 0.5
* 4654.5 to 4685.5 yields -1.0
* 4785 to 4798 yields 1.1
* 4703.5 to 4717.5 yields -0.2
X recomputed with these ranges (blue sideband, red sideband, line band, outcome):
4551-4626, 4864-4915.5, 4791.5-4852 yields 0.026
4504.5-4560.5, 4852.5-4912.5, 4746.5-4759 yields 0.075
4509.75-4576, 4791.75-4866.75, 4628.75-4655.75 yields -0.078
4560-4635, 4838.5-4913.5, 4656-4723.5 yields -0.021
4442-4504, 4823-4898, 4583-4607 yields -0.079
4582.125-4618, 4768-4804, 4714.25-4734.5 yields 0.014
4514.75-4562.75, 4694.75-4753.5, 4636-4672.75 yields -0.069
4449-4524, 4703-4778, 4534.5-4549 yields 0.029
